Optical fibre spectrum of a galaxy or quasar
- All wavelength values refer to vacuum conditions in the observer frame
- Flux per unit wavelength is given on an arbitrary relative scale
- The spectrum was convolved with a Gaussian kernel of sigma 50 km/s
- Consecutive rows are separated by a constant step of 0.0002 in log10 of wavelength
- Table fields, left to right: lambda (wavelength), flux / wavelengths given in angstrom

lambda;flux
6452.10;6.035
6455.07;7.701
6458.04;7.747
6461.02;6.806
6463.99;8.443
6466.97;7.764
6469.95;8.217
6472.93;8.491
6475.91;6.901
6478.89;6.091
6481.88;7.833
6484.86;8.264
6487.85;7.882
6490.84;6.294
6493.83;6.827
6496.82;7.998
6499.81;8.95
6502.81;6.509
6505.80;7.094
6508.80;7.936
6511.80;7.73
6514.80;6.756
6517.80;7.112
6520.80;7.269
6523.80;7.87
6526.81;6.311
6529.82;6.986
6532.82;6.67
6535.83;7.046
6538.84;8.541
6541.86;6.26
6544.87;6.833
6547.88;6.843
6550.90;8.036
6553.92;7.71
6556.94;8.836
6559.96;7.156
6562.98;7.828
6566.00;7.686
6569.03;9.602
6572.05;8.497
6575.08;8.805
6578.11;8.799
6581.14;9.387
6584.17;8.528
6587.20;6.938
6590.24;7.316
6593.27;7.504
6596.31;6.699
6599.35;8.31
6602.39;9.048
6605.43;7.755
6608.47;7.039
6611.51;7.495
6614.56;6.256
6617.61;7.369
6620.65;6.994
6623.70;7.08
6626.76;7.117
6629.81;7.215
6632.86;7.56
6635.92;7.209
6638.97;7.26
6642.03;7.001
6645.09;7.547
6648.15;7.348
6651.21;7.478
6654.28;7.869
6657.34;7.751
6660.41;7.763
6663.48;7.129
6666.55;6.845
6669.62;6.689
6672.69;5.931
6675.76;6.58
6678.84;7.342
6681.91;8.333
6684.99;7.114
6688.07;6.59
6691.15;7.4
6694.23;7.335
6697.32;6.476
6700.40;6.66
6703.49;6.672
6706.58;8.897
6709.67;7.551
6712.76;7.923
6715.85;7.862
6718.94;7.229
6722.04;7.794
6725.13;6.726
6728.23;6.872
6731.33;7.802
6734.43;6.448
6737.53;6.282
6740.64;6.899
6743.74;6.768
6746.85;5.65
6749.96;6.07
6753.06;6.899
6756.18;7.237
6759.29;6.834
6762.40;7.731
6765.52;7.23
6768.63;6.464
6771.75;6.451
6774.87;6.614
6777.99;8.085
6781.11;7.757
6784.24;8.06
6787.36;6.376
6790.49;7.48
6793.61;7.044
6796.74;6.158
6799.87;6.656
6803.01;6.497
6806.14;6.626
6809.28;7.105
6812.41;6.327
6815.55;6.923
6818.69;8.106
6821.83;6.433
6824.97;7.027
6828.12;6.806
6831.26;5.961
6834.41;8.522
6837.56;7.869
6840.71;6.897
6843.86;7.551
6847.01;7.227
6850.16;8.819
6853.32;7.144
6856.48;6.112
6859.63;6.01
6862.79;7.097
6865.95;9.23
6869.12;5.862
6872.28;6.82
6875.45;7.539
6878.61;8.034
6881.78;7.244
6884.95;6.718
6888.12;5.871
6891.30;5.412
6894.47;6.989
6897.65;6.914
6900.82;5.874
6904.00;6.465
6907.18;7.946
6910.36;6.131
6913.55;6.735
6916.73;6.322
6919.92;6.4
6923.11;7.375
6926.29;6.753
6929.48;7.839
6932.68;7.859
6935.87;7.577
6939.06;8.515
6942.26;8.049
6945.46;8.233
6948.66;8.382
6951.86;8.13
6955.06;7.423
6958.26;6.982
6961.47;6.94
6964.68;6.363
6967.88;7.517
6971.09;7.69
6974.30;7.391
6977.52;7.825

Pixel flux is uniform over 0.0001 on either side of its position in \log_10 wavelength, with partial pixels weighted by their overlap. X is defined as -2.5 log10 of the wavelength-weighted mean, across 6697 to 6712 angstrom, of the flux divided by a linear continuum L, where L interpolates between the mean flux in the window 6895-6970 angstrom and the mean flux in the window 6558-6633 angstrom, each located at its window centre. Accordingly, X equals 0.04 mag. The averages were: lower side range 7.77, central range 7.35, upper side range 7.25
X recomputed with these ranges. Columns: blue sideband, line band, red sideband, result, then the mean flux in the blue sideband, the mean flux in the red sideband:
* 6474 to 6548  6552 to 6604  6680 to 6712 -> -0.12 mag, 7.25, 7.32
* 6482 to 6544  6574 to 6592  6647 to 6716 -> -0.14 mag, 7.32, 7.27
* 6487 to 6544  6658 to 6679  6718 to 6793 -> 0.03 mag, 7.25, 6.99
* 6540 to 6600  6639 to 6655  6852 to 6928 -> 0.03 mag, 7.88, 6.79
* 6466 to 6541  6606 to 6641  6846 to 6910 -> 0.01 mag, 7.4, 6.95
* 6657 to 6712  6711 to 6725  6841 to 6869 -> -0.06 mag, 7.17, 7.3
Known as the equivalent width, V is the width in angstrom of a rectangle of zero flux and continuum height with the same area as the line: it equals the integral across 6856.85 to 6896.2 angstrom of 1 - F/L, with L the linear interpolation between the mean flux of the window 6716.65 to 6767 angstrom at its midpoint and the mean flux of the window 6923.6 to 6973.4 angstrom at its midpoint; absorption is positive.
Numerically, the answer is 2.6 angstrom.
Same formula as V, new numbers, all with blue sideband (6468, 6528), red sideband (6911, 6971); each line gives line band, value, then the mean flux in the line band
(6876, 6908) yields 2.8 angstrom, 6.74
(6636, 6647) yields 0.2 angstrom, 7.27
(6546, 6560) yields -0.6 angstrom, 7.75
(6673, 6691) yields 0.7 angstrom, 7.12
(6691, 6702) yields 0.7 angstrom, 6.91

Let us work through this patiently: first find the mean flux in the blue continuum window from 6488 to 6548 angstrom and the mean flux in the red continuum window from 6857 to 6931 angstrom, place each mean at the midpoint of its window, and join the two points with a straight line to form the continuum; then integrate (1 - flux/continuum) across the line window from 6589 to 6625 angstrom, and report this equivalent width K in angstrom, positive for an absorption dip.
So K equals -1.4 angstrom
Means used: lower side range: 7.22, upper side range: 6.84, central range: 7.41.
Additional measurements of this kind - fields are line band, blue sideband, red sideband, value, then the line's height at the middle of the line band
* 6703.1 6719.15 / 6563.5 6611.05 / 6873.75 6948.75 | -0.16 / 7.73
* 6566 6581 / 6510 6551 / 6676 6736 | -3.48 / 7.18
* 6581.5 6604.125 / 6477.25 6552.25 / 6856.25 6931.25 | -2.09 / 7.18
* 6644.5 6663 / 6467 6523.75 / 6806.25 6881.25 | -0.66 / 7.34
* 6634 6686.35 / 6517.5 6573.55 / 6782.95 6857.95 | 0.69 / 7.34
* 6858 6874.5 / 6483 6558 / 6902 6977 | 0.74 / 7.35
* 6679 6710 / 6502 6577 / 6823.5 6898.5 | 0.07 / 7.31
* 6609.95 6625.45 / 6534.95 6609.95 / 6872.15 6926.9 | 1.38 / 7.73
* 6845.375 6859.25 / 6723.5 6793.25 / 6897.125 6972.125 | -0.18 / 7.12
